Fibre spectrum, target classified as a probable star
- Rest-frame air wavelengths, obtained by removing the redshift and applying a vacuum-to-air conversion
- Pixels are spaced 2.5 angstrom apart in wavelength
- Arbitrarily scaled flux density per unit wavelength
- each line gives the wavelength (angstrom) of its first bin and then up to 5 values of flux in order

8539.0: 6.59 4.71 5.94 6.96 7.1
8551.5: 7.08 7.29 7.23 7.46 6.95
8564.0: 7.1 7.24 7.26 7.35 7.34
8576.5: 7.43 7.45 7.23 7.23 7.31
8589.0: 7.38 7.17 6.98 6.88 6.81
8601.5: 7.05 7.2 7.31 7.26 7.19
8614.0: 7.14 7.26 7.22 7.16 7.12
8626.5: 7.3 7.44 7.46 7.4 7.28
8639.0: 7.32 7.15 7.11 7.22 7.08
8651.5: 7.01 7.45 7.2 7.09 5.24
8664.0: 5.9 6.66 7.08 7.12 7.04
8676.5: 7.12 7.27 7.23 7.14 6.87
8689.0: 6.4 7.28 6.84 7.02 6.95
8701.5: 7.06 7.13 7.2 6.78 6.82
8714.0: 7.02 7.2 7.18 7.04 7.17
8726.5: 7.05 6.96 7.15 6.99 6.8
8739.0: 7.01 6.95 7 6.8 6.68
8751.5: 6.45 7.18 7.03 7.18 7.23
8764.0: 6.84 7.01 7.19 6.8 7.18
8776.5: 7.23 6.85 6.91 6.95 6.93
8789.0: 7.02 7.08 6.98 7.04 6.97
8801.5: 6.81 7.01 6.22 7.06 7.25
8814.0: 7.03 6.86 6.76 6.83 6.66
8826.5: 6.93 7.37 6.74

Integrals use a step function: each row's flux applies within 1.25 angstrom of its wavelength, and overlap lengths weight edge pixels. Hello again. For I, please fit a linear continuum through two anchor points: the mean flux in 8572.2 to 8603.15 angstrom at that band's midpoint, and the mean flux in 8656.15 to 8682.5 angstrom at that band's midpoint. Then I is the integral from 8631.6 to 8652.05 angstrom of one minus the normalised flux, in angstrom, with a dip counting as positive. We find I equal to -0.8 angstrom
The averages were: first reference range 7.19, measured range 7.22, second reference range 6.8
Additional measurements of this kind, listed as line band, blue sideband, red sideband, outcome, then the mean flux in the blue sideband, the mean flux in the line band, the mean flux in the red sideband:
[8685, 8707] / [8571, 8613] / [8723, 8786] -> 0.3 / 7.21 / 6.97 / 6.98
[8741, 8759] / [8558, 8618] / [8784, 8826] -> 0.2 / 7.21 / 6.89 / 6.91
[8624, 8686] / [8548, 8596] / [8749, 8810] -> 0.6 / 7.24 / 7.05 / 6.96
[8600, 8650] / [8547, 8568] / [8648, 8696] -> -1.6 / 7.17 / 7.23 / 6.9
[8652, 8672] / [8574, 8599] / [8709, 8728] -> 1.1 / 7.21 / 6.71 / 7.05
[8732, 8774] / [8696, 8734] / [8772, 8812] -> 0.3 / 7.05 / 6.96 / 6.96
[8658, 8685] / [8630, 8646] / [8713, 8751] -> 1.4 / 7.29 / 6.8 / 6.99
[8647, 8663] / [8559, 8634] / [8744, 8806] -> 0.7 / 7.22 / 6.85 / 6.96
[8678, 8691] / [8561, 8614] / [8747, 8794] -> 0.2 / 7.2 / 6.99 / 6.98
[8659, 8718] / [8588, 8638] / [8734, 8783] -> 1.6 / 7.2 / 6.89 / 6.96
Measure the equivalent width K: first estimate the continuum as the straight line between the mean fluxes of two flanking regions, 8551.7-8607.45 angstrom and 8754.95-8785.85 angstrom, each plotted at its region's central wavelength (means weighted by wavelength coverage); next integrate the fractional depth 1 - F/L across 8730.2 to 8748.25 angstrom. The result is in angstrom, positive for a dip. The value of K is 0.3 angstrom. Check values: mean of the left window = 7.21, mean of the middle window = 6.95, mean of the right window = 7.03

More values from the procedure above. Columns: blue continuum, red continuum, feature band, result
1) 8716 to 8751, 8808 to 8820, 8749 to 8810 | 0.27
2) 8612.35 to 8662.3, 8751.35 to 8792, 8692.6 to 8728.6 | 0.23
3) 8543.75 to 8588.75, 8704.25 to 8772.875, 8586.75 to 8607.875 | 0.15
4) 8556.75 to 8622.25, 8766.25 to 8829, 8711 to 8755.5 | 0.36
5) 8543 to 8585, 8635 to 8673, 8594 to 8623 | -0.33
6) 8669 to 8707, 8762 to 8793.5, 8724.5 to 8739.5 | 0.05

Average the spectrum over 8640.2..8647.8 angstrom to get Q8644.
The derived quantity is 7.16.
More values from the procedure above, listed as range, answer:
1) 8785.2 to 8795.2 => 7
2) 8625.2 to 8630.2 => 7.37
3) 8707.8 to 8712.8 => 6.8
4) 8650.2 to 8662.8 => 6.8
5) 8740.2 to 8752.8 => 6.78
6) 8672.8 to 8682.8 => 7.17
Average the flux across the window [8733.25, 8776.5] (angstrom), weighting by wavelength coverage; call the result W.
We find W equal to 6.97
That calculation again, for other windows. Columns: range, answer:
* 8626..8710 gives 7.02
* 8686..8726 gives 7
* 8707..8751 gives 6.97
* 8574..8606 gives 7.19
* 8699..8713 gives 6.99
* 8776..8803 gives 6.97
